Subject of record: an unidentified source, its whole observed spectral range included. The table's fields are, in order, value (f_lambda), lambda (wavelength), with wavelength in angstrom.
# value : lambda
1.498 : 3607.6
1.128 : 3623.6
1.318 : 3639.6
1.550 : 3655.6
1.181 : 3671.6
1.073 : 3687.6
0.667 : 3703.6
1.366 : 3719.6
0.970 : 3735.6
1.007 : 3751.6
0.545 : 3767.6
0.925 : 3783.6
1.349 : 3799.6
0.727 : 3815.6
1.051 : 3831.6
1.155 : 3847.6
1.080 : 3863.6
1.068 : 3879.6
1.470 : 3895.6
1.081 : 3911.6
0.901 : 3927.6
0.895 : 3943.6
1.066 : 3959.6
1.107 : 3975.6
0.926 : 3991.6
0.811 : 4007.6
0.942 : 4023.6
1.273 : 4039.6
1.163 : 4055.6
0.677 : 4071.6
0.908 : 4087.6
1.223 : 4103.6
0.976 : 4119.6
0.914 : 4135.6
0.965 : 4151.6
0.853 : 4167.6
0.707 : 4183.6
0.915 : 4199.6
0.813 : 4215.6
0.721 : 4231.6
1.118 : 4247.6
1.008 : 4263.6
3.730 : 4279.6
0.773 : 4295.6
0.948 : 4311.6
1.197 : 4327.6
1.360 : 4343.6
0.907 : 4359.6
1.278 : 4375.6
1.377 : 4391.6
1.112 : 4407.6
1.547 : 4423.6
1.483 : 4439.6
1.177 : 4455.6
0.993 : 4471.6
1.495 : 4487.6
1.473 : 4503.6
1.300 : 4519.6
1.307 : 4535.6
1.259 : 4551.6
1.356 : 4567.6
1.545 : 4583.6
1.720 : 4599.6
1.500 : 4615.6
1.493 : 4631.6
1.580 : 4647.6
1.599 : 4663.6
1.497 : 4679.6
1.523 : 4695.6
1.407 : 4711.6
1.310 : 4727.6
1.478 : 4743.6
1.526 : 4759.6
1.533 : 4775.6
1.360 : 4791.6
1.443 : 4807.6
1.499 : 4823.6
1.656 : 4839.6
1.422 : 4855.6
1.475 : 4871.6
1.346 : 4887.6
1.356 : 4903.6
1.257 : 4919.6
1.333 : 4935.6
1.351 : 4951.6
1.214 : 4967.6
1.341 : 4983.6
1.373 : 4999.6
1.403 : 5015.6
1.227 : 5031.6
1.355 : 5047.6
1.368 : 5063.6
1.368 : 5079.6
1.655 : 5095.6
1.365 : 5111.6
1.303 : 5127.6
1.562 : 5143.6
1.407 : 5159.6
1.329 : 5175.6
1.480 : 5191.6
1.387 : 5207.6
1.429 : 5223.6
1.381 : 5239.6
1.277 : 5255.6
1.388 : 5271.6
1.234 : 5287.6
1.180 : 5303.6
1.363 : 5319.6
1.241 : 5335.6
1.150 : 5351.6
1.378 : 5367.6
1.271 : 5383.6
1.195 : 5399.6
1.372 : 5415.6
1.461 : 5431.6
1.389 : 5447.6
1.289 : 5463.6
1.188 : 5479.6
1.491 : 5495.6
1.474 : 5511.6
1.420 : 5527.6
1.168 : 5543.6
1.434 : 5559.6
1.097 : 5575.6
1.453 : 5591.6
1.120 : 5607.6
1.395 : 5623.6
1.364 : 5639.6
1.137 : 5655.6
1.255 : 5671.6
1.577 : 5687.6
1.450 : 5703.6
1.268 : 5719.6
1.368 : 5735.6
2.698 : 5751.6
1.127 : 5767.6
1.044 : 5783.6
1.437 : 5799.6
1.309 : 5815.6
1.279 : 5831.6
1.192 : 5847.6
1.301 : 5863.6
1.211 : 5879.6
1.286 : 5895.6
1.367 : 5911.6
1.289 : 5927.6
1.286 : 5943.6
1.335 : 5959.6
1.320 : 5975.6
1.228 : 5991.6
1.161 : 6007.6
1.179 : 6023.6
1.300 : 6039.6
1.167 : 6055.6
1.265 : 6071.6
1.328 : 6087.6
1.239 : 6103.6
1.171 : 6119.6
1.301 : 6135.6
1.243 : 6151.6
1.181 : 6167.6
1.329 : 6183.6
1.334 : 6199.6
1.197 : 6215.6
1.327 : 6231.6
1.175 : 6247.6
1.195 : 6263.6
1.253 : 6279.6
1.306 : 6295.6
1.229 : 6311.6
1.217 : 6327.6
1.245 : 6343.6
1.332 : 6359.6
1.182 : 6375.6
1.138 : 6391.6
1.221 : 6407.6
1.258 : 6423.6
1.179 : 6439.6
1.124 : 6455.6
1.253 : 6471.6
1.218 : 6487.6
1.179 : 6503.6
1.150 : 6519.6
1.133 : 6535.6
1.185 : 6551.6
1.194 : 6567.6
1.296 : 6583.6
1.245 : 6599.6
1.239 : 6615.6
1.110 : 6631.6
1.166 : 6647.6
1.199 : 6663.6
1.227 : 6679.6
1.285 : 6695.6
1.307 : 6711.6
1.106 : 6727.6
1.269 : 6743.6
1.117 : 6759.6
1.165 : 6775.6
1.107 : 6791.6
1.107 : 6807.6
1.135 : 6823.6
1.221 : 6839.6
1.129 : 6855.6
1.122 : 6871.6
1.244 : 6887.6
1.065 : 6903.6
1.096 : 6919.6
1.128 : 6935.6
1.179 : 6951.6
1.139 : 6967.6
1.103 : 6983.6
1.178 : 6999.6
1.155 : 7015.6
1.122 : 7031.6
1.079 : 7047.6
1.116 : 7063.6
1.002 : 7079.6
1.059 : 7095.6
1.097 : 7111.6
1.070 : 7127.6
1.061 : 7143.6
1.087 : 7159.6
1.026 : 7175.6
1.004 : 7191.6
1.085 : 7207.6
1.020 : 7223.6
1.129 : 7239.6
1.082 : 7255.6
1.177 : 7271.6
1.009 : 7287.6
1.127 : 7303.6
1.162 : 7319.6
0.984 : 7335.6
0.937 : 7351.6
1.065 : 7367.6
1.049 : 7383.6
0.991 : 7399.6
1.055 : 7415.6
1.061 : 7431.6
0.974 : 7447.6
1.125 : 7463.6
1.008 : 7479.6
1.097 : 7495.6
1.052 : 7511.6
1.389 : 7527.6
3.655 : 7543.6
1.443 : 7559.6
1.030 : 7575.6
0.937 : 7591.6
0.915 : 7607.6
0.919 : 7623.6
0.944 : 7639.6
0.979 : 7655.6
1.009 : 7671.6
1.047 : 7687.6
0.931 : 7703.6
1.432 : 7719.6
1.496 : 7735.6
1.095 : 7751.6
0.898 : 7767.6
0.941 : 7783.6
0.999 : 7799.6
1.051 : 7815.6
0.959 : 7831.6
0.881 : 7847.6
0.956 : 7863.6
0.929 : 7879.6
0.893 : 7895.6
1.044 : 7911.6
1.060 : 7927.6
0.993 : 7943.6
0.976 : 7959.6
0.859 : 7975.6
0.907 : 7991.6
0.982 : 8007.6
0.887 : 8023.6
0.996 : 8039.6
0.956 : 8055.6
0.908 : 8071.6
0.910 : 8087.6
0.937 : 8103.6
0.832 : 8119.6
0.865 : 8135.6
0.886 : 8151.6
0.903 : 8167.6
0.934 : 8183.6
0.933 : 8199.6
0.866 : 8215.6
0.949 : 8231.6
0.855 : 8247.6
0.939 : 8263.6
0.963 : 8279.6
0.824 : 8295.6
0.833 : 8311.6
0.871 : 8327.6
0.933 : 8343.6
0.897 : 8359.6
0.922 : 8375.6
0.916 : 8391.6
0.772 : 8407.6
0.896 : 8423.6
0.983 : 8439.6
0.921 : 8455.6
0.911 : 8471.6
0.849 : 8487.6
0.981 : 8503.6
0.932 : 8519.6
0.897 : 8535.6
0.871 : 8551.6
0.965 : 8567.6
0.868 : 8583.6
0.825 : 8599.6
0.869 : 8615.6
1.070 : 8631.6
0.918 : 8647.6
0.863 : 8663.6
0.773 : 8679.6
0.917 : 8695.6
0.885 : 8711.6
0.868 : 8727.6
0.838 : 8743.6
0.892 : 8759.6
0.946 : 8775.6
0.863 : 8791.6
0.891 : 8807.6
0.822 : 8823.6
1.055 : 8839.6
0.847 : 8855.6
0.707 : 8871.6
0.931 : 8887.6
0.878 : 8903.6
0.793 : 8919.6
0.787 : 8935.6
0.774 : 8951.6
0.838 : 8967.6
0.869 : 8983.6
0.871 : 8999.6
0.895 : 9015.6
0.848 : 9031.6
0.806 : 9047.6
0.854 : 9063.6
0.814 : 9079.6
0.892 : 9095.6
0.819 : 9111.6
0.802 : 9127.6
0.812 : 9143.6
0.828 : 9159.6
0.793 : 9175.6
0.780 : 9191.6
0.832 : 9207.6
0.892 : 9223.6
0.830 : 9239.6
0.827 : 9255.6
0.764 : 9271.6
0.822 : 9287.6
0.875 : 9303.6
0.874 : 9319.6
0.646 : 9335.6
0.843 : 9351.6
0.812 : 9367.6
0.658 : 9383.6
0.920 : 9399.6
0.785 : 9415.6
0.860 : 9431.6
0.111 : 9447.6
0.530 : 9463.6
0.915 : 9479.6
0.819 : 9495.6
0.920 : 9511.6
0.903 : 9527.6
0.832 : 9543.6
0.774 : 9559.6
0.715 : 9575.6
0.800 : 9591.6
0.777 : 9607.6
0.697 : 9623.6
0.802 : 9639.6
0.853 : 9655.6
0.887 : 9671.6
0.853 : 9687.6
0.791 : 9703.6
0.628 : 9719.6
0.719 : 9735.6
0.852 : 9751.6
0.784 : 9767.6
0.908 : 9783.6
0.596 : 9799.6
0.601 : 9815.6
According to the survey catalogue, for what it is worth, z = 0.148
